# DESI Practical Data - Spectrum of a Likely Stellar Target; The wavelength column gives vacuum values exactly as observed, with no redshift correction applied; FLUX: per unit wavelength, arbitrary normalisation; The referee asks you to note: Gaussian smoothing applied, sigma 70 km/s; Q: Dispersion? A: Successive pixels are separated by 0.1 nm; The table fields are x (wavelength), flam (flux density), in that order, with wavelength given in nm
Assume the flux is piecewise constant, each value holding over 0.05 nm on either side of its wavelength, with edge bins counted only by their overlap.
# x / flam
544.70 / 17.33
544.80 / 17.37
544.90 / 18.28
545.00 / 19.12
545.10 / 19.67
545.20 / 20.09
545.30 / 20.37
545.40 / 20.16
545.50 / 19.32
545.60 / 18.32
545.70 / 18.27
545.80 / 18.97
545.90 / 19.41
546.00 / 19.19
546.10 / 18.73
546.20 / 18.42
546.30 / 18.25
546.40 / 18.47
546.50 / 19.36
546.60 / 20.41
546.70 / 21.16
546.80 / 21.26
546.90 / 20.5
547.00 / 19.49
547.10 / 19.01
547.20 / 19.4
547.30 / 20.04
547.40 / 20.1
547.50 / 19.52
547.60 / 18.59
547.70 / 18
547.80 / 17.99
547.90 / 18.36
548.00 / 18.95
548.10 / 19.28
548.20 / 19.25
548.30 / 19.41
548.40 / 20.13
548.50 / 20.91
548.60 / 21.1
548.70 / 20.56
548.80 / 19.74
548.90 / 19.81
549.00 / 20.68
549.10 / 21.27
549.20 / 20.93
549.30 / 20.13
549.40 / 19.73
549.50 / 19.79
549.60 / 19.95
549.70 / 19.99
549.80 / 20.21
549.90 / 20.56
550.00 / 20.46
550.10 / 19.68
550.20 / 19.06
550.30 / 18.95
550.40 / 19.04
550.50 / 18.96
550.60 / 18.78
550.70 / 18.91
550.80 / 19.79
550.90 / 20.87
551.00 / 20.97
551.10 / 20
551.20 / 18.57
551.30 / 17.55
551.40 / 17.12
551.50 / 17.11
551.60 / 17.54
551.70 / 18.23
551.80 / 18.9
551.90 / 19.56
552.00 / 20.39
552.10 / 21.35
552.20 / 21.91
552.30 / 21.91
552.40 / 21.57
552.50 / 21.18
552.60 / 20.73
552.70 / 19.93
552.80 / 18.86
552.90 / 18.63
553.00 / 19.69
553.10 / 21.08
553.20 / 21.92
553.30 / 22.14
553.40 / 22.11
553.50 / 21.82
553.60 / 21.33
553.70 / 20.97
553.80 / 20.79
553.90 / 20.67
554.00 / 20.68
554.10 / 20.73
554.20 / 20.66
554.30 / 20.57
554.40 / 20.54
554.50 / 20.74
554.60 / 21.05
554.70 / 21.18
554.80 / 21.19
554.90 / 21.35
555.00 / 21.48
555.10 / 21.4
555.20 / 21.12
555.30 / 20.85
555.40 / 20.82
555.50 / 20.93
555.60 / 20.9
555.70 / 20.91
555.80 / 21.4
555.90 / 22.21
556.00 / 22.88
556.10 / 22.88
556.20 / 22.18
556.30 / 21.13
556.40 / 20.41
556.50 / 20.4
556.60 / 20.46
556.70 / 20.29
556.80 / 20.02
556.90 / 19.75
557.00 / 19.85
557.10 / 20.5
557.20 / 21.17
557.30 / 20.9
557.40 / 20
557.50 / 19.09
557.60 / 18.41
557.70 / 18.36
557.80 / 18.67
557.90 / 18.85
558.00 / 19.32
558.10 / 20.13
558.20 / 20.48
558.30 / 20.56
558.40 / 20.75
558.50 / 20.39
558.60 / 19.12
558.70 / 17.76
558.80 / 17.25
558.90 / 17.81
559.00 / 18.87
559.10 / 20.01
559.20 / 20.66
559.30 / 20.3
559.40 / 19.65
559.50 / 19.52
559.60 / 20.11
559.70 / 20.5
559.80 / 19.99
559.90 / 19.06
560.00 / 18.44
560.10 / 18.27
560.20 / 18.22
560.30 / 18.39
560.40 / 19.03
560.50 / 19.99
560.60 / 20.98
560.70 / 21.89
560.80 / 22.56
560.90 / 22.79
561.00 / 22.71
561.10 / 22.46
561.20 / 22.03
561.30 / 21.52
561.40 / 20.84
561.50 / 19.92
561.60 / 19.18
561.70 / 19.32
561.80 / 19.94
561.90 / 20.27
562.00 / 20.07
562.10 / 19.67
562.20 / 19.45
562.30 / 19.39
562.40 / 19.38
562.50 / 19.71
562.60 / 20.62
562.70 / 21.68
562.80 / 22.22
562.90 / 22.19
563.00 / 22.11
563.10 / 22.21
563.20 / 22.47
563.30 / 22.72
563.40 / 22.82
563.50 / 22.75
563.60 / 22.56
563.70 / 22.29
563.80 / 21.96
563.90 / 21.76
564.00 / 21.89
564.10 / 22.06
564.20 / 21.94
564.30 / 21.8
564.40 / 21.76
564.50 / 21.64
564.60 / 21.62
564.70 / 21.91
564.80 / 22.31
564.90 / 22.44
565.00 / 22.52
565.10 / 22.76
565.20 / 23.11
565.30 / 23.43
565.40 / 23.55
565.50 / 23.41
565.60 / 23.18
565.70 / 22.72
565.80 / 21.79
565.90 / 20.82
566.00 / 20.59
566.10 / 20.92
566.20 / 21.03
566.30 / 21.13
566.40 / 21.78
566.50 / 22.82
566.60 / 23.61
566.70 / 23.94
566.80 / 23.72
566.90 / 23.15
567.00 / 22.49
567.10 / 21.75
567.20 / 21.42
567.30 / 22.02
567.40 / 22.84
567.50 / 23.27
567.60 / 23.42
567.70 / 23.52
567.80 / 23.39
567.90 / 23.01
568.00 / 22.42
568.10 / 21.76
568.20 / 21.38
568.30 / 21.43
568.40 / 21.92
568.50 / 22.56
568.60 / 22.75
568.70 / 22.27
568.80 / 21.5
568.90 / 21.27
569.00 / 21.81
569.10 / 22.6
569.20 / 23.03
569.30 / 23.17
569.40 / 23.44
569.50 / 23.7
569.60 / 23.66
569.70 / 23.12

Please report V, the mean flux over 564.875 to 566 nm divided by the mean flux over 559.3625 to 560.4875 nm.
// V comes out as 1.18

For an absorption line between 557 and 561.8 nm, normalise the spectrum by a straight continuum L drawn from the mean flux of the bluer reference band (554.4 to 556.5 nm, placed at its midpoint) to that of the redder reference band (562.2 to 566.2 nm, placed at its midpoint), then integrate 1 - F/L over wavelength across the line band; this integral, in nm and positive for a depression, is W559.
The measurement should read 0.369 nm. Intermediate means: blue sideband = 21.3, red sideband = 21.9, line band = 19.9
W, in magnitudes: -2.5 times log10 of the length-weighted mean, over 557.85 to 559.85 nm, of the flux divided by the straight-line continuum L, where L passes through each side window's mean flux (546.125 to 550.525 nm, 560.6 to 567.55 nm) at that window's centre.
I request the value 0.08 mag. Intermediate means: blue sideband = 19.7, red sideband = 21.8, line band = 19.6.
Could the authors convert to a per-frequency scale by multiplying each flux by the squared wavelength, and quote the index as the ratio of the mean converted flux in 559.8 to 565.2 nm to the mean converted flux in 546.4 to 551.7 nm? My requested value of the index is 1.1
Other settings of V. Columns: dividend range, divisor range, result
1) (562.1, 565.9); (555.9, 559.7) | 1.10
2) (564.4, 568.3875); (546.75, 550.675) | 1.14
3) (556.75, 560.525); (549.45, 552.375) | 1.00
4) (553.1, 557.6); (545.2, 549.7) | 1.07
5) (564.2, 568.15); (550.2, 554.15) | 1.12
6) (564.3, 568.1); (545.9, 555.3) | 1.12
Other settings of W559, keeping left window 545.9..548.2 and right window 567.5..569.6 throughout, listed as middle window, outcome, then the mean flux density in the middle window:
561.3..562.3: 0.08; 19.9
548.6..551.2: -0.03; 19.9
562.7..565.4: -0.05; 22.3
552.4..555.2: -0.08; 20.9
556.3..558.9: 0.15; 19.7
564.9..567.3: -0.02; 22.4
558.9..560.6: 0.14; 19.4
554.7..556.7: -0.07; 21.3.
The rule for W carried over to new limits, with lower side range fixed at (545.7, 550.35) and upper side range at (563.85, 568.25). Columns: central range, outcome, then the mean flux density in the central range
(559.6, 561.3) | 0.05 mag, 20.5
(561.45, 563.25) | 0.06 mag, 20.5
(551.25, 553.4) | 0.02 mag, 19.9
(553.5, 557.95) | 0.01 mag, 20.7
